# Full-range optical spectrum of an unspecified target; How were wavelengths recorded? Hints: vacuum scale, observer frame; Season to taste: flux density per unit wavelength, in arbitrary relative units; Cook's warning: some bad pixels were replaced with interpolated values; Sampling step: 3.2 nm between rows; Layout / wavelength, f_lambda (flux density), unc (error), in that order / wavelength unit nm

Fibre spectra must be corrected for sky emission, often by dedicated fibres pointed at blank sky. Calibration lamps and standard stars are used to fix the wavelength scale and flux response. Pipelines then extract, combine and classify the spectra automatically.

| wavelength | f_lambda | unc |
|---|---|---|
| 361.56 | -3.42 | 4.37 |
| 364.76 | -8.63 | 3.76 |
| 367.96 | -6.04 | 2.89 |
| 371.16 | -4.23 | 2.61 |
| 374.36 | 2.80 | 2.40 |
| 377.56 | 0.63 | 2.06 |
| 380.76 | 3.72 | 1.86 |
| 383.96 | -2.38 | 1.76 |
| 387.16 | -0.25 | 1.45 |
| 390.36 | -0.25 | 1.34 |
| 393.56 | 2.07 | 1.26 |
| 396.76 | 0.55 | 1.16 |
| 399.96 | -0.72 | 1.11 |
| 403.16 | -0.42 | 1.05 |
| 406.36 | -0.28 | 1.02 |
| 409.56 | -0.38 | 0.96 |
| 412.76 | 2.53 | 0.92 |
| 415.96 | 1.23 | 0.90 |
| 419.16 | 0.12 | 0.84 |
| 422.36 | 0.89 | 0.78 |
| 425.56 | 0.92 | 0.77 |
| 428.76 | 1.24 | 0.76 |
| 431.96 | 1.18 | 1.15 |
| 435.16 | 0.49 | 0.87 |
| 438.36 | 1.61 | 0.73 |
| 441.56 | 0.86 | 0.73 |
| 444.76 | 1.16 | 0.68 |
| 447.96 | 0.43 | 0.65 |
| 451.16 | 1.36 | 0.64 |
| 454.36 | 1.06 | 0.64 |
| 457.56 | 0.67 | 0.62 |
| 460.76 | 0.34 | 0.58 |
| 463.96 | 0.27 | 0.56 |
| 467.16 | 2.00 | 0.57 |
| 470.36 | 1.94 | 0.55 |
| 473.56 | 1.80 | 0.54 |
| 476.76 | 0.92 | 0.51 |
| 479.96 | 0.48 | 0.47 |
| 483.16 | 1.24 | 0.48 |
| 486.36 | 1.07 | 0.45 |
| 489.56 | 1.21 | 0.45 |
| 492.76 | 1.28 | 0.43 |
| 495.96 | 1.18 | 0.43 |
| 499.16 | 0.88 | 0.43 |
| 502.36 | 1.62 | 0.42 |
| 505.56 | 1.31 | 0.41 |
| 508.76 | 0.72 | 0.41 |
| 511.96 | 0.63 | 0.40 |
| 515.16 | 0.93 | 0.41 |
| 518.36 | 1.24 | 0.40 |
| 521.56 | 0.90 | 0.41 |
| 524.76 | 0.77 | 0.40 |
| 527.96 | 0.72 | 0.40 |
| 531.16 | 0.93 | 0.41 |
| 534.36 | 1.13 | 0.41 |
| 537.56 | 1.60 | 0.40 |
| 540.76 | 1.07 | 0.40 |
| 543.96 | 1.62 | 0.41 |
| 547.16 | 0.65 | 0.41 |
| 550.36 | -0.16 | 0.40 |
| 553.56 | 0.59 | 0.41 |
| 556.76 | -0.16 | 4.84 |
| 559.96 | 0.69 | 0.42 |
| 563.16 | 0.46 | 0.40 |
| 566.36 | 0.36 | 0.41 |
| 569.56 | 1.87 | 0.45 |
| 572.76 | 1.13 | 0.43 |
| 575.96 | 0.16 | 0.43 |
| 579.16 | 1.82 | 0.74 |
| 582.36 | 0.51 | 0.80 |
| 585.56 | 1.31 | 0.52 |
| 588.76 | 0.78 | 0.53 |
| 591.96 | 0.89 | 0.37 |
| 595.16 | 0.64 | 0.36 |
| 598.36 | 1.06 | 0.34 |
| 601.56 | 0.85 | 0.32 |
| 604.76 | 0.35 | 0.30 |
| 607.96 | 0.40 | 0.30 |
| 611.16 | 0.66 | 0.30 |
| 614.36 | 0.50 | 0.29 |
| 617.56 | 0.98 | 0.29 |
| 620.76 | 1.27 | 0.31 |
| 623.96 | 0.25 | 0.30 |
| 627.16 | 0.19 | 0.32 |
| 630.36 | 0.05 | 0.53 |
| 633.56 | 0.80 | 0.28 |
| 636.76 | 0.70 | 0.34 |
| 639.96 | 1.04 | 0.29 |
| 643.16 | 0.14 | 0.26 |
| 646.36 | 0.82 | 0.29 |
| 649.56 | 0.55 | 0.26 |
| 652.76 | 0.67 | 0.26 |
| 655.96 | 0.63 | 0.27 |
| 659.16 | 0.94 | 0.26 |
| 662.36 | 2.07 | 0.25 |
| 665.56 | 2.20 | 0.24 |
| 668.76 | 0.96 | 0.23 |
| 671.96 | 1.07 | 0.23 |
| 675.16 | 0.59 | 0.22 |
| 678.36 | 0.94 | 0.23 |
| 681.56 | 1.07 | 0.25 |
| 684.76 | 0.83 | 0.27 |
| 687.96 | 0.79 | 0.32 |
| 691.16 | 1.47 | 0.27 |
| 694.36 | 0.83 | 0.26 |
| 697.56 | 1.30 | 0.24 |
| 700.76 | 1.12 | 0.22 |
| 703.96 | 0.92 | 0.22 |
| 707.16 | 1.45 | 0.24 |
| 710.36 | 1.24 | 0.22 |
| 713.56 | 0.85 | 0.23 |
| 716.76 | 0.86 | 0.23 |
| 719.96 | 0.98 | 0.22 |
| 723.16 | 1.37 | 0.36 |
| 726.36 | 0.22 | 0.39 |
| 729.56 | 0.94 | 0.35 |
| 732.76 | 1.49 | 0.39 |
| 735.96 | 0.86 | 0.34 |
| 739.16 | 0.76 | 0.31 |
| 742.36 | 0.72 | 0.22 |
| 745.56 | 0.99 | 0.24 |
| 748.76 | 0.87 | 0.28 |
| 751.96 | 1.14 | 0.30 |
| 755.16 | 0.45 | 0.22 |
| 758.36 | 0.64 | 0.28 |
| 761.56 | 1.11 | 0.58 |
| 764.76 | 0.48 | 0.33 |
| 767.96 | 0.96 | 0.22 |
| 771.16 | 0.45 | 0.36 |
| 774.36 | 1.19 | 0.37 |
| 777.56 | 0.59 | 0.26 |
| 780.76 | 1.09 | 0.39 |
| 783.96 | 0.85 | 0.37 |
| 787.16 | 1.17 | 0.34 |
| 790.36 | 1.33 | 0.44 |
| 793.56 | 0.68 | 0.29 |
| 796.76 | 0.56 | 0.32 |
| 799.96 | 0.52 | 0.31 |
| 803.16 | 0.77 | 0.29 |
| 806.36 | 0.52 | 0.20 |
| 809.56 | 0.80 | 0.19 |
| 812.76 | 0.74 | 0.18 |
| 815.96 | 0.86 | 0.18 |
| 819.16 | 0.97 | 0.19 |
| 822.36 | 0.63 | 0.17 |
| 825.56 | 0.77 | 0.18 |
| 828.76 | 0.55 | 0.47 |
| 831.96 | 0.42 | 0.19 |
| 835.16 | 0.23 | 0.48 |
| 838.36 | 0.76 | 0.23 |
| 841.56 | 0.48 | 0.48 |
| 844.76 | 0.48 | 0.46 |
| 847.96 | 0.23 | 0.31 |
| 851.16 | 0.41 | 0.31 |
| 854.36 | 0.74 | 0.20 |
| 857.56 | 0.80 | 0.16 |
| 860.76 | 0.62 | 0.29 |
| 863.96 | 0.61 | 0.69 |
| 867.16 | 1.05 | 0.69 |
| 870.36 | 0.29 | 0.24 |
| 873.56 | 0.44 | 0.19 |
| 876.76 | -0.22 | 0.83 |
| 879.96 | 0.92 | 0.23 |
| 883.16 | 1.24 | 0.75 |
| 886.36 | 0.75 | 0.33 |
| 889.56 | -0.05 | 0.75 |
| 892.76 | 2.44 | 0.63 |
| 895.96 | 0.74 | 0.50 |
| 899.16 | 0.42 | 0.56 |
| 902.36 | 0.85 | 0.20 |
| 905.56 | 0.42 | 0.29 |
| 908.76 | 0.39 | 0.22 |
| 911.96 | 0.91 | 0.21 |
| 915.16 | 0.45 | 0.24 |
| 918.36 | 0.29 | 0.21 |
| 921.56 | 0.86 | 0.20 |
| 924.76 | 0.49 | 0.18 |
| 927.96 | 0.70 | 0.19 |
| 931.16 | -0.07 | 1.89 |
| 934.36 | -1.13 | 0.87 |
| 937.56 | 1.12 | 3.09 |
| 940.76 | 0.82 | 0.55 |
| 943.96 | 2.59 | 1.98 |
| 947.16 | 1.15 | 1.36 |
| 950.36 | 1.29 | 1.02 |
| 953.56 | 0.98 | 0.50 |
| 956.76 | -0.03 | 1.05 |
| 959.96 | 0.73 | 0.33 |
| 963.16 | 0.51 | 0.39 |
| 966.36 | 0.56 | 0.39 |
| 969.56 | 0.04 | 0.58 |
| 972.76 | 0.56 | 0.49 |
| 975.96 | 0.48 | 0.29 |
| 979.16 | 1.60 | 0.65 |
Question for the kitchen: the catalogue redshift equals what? 0.781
